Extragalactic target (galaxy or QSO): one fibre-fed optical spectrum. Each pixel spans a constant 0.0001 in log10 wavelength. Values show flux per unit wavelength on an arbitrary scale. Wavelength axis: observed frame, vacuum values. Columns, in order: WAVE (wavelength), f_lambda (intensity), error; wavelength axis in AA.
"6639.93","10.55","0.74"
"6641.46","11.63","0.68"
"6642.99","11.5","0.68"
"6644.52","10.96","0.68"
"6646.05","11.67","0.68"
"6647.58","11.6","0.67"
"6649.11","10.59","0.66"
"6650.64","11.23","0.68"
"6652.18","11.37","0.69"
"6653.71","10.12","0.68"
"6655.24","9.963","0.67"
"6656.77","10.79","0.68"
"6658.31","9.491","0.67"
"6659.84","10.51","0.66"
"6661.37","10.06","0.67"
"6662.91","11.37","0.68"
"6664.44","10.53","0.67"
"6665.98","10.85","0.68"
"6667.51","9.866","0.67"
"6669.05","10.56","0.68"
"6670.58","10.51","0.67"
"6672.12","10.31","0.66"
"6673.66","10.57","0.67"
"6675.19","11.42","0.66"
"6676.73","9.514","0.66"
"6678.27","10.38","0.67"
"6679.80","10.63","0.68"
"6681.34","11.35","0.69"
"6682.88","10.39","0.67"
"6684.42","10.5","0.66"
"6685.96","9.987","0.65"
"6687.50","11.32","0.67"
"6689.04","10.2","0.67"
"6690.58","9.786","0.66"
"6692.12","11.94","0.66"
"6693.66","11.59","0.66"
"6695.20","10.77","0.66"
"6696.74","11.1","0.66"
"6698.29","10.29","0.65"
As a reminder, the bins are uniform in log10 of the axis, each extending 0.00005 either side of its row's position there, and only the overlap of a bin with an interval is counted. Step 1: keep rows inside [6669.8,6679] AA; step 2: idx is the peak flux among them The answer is 11.42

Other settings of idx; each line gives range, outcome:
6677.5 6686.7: 11.35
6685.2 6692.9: 11.94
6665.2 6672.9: 10.85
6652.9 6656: 10.12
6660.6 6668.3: 11.37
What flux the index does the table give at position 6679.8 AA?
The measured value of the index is 10.63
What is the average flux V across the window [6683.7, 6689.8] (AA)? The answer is 10.5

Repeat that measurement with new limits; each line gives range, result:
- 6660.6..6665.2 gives 10.7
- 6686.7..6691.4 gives 10.5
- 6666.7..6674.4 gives 10.4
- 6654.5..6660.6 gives 10.2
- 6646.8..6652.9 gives 11.2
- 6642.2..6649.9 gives 11.3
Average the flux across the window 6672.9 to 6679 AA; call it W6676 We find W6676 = 10.5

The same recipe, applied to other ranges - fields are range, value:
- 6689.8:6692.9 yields 10.9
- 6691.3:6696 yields 11.4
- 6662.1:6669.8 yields 10.6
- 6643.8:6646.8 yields 11.3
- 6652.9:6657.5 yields 10.3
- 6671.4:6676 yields 10.8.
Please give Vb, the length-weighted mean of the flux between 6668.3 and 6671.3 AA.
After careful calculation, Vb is 10.6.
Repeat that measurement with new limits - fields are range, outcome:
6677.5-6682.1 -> 10.8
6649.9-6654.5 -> 10.9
